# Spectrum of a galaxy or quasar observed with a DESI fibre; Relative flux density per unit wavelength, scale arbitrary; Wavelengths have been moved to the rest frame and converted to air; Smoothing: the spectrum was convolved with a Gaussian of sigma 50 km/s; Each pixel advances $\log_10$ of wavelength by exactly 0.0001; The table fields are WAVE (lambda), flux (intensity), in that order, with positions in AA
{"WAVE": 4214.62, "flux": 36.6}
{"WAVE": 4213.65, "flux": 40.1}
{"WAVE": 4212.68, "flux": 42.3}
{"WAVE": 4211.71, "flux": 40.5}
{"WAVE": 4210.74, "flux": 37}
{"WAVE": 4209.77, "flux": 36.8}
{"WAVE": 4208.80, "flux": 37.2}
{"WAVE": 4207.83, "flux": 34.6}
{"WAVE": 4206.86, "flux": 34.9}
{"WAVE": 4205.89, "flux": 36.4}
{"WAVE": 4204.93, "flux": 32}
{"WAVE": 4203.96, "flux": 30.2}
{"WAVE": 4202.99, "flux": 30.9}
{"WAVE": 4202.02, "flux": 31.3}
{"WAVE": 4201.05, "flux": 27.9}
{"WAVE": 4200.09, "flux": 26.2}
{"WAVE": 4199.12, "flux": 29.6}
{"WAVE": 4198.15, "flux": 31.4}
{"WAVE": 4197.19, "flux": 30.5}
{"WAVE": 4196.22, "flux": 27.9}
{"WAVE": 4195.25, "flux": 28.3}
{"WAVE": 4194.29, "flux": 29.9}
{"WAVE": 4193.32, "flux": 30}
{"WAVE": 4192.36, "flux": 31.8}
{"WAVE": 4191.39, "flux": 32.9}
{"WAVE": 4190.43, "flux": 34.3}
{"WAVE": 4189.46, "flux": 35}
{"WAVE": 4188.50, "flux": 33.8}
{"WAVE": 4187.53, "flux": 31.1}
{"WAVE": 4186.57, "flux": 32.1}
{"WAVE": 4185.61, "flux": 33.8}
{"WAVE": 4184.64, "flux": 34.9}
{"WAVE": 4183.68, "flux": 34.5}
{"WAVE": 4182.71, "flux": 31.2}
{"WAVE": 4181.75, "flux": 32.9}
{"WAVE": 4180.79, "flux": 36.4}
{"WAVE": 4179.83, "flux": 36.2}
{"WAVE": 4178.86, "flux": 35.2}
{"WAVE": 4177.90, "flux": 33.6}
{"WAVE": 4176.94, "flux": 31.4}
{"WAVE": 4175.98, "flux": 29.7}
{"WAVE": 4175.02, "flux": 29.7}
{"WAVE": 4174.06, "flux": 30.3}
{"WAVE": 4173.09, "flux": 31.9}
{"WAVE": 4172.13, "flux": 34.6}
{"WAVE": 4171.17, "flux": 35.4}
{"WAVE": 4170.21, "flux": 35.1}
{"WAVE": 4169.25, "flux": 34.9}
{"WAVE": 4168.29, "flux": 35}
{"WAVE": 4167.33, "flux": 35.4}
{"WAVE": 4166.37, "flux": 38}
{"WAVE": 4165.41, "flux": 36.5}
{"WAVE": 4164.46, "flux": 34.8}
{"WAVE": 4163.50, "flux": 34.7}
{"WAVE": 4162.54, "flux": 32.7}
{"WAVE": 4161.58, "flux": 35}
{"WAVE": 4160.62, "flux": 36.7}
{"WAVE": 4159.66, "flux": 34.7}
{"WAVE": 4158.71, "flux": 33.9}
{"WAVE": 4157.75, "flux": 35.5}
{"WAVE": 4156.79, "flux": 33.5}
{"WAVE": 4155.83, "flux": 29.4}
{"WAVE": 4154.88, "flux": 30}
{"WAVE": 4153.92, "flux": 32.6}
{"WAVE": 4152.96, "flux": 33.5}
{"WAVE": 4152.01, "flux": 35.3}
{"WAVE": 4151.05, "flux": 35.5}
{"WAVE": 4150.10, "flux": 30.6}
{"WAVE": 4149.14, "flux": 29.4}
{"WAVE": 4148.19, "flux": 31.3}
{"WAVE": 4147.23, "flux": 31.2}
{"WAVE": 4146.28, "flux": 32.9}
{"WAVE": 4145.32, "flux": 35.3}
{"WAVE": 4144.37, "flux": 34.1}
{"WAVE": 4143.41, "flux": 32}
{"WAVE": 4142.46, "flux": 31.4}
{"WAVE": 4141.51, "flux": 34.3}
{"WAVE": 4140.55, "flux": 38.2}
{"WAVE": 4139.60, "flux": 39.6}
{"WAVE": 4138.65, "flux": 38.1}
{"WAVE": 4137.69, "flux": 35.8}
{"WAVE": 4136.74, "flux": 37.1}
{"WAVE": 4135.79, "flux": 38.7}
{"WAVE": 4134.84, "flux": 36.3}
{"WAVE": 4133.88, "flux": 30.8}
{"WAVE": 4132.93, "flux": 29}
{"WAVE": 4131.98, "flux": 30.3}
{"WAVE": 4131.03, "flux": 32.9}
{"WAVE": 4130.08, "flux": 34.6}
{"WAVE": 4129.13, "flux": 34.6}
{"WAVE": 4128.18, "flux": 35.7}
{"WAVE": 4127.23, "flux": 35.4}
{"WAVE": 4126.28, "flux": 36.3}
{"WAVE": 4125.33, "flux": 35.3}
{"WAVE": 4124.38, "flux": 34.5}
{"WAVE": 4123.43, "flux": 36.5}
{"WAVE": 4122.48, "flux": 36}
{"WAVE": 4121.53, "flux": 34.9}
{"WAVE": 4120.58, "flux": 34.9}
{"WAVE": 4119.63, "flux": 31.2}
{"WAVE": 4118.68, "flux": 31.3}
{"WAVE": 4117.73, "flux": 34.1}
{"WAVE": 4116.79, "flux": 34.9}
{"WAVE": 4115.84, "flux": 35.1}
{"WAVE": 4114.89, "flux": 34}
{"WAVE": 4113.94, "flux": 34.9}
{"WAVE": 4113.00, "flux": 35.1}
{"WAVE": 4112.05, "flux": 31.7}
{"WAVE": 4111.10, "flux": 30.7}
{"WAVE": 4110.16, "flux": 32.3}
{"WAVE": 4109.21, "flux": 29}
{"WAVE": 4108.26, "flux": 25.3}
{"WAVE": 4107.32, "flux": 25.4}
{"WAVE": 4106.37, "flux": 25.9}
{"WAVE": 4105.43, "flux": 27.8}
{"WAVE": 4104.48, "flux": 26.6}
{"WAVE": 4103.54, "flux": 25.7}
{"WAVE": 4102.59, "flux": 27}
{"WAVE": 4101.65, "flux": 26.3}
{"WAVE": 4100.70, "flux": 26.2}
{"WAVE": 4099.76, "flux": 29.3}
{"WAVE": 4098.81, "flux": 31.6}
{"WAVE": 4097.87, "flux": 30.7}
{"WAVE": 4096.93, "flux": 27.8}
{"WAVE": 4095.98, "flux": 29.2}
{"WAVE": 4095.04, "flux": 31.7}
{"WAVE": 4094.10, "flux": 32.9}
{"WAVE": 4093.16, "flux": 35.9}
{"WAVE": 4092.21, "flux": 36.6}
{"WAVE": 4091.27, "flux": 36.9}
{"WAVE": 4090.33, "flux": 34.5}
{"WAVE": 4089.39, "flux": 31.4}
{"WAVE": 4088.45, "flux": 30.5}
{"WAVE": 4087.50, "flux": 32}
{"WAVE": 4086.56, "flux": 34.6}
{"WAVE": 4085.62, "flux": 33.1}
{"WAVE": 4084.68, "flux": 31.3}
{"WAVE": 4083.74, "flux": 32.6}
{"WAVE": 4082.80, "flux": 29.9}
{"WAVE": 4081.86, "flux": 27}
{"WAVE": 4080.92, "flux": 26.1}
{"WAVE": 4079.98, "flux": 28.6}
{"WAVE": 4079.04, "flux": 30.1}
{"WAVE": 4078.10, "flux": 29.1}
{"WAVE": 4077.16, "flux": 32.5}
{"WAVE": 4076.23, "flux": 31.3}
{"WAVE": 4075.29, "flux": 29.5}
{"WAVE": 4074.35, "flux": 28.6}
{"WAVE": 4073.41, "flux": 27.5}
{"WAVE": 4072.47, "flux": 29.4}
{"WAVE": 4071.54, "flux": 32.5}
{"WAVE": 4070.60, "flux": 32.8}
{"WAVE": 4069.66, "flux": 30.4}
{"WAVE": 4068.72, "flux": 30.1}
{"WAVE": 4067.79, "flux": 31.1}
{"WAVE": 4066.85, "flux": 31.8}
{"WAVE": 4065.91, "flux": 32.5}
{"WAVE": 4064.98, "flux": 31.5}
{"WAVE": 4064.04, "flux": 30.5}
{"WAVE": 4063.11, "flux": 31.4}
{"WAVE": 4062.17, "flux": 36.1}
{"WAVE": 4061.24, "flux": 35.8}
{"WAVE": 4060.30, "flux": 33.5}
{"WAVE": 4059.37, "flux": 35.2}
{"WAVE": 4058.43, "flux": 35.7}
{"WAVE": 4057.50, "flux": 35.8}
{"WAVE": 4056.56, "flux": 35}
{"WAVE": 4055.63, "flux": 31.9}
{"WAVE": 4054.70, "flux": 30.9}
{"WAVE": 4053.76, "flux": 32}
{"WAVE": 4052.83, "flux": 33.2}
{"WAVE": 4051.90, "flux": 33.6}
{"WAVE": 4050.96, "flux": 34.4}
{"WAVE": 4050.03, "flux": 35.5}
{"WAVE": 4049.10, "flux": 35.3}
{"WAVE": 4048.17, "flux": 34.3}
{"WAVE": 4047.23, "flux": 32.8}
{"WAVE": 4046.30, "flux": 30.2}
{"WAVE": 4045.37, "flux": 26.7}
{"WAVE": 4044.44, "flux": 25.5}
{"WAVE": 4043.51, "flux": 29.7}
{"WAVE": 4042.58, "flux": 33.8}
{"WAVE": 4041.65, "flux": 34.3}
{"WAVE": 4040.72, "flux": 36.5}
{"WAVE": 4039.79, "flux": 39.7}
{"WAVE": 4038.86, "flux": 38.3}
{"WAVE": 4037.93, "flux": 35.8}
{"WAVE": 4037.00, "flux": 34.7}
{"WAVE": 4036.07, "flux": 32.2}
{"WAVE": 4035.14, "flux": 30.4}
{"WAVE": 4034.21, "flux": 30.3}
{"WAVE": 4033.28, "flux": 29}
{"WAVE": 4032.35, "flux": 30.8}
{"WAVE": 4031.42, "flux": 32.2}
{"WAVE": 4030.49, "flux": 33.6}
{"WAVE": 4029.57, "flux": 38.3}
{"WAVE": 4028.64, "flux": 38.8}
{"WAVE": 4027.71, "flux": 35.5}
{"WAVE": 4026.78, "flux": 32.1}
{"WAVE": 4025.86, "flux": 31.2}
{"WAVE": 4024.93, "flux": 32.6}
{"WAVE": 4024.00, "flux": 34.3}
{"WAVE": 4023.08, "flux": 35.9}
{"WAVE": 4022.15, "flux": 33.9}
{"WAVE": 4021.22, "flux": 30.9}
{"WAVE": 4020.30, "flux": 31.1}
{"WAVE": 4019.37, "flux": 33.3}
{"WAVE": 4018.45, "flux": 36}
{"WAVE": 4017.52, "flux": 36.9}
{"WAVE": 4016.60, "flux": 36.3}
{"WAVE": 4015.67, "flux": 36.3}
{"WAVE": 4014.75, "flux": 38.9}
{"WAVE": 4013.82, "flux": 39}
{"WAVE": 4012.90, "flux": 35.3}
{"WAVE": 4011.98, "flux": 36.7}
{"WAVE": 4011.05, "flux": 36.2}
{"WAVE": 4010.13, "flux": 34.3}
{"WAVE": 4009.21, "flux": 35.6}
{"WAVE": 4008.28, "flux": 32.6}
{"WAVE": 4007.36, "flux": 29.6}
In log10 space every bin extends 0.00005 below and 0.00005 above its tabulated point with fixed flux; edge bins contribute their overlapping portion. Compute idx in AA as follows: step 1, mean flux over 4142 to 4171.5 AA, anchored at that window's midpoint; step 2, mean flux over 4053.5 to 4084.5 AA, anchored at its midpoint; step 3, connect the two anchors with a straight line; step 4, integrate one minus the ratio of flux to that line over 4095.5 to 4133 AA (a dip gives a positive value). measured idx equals 1.3 AA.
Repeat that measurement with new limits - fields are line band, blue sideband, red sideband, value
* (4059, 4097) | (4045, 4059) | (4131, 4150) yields 2.0 AA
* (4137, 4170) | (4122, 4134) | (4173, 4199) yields -0.9 AA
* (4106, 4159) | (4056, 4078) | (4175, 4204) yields -2.3 AA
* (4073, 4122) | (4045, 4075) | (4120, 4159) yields 3.5 AA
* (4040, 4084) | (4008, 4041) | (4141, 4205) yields 3.0 AA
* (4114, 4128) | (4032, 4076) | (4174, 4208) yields -1.0 AA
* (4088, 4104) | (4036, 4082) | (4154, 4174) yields 1.0 AA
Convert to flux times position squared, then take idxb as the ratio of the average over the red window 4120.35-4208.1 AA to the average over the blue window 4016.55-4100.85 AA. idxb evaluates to 1.1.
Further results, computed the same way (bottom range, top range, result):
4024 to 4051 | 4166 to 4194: 1.08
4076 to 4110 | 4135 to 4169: 1.18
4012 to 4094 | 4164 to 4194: 1.08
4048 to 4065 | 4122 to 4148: 1.06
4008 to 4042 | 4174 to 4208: 1.00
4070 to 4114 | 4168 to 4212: 1.13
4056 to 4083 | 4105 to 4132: 1.07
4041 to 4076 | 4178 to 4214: 1.10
